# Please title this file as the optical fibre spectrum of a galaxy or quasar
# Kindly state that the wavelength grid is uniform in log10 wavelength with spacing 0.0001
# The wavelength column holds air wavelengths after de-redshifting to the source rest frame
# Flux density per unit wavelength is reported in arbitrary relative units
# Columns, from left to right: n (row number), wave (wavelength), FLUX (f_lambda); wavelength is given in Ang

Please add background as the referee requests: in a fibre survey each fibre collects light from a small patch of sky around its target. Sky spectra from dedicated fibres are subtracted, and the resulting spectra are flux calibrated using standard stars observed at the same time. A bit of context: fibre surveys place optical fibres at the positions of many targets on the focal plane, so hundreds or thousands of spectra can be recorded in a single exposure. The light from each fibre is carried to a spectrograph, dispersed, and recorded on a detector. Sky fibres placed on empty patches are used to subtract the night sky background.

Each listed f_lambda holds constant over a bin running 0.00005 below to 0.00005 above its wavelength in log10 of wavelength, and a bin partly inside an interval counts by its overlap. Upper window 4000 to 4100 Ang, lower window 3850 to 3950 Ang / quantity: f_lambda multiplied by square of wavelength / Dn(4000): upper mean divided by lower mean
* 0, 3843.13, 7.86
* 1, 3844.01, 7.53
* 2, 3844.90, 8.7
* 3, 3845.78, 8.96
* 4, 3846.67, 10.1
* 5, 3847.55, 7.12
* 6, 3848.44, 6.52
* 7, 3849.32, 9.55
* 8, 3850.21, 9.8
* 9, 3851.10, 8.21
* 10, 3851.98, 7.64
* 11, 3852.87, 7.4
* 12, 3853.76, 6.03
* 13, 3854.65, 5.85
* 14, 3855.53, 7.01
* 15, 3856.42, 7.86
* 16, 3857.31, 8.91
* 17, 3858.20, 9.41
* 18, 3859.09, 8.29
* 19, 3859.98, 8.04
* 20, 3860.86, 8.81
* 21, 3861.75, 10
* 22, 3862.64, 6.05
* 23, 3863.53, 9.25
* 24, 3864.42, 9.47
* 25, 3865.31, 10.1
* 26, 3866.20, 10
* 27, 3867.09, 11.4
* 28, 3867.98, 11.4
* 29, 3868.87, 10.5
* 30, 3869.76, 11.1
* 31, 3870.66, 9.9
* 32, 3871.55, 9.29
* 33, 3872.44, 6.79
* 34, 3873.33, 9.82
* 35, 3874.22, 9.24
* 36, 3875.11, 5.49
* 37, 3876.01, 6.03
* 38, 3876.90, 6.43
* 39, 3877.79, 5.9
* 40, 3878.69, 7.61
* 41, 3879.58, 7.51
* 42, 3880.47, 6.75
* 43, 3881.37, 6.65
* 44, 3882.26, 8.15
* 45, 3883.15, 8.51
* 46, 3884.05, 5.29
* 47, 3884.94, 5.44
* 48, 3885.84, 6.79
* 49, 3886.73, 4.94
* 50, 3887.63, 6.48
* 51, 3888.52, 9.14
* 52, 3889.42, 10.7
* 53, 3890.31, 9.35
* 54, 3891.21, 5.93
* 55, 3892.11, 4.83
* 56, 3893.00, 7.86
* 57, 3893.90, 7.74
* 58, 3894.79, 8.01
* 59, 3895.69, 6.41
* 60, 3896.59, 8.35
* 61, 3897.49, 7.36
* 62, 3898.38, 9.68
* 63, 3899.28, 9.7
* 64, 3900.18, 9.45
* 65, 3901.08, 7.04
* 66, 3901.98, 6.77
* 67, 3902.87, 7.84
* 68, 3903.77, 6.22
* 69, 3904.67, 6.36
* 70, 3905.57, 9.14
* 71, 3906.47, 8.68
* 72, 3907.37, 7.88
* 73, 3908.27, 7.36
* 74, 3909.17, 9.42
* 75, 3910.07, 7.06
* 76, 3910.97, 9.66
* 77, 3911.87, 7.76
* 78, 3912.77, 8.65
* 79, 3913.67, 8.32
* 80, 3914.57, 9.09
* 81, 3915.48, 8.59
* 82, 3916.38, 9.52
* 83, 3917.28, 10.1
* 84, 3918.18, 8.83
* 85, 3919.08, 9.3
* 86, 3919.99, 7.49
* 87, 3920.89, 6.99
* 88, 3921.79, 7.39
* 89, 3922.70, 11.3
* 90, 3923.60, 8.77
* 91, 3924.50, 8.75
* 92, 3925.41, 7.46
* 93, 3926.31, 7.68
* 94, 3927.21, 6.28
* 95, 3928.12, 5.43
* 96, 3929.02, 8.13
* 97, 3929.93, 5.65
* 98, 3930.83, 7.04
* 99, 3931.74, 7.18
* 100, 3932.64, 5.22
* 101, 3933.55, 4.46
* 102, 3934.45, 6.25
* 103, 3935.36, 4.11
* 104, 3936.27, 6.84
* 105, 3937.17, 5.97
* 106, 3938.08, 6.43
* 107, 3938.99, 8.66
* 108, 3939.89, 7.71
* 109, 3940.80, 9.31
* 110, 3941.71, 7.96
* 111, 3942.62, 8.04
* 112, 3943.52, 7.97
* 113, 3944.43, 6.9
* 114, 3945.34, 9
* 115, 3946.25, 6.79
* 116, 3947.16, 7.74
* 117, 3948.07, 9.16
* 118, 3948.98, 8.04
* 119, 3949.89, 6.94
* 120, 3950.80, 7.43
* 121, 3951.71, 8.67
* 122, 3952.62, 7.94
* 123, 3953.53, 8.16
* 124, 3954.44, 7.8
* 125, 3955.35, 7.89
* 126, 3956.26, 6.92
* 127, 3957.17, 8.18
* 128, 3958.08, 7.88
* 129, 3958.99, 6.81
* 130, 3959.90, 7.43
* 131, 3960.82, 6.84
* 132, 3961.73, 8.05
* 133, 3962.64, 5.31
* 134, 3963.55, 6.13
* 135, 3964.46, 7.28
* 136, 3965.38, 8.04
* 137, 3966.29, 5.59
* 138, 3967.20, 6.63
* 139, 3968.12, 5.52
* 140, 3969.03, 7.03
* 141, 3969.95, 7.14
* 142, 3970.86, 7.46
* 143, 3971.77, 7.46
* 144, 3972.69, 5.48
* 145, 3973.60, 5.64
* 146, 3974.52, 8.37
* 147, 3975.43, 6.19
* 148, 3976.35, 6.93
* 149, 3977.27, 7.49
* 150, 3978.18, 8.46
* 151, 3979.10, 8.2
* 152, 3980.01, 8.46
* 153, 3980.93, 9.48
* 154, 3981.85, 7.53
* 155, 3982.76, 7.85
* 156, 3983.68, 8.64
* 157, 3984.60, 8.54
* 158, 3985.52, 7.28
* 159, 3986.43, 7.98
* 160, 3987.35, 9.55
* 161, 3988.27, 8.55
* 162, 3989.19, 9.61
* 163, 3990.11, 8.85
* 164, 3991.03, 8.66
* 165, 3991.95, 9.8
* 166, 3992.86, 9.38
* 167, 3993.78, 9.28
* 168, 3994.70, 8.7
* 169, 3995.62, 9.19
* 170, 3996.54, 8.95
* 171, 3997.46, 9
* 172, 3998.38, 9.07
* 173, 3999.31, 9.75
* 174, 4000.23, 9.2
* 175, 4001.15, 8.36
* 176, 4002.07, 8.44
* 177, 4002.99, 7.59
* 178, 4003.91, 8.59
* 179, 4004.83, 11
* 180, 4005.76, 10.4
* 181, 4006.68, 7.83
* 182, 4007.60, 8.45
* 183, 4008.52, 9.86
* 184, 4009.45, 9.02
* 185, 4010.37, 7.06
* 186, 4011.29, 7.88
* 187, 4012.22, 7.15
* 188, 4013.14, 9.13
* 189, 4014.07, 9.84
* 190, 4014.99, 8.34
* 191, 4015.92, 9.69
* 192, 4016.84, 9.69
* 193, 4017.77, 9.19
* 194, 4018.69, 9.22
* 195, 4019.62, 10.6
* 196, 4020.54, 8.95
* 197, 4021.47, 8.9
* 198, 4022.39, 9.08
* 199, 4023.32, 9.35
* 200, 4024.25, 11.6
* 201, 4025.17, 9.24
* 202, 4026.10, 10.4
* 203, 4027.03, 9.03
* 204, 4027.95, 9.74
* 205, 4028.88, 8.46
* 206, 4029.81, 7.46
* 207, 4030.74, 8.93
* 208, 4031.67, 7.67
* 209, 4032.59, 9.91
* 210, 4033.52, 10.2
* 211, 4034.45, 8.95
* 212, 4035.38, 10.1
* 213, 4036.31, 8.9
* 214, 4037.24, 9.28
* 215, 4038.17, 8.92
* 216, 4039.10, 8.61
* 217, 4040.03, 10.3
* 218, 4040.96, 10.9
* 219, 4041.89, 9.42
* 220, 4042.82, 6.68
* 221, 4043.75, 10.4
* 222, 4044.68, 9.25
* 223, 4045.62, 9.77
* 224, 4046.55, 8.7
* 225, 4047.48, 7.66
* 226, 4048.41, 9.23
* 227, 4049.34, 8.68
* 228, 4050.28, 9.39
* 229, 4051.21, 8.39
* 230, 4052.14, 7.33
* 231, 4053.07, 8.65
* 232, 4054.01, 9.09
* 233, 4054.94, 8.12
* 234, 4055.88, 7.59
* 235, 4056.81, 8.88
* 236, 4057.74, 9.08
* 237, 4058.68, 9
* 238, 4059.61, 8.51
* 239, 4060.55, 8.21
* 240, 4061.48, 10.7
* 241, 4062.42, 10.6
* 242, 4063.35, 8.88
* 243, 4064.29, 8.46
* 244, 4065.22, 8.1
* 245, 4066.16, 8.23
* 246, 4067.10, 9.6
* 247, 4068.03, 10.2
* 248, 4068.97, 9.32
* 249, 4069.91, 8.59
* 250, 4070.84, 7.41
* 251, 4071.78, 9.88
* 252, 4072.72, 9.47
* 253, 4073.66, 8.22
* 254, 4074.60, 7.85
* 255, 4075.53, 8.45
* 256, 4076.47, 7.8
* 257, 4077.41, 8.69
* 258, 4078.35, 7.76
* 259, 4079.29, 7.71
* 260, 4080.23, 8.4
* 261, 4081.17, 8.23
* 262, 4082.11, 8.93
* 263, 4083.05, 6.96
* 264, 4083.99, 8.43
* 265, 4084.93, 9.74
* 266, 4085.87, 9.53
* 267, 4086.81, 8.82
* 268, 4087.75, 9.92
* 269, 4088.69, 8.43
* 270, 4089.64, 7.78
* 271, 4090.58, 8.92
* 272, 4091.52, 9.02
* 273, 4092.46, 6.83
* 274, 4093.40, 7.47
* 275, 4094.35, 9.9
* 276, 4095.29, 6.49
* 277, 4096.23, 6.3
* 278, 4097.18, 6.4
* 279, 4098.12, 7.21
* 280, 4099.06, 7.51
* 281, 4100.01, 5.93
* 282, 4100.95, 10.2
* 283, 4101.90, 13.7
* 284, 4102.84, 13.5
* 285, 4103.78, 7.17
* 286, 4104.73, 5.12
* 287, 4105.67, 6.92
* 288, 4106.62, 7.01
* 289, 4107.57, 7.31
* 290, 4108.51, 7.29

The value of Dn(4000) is 1.20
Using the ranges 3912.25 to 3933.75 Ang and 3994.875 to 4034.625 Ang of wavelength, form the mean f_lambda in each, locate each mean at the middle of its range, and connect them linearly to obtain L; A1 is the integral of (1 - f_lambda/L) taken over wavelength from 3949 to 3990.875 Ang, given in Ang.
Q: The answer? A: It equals 4.6 Ang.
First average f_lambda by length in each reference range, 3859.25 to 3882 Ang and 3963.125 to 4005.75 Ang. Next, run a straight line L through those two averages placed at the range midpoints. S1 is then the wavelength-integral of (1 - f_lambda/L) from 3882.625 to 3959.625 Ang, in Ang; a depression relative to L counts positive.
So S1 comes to 6.2 Ang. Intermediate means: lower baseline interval 8.53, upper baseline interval 8.12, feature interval 7.67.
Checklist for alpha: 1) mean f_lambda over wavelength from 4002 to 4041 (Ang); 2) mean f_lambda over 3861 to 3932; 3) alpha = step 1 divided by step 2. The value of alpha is 1.1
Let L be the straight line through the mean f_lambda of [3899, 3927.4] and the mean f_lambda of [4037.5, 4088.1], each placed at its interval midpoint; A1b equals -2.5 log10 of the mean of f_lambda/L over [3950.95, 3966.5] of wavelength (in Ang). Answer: 0.15 mag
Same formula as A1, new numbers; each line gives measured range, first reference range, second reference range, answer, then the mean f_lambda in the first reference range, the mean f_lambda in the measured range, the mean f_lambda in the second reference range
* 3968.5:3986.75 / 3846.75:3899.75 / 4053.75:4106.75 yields 1.58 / 8.04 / 7.57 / 8.52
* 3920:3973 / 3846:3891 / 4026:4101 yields 6.95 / 8.15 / 7.26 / 8.66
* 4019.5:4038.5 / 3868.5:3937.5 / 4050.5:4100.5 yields -2.50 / 7.68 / 9.3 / 8.42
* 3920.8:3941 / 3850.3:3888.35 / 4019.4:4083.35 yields 3.06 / 8.02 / 7.06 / 8.92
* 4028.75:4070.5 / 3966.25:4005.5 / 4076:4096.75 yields -3.64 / 8.2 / 8.96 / 8.27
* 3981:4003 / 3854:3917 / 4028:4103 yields -0.77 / 8.09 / 8.78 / 8.75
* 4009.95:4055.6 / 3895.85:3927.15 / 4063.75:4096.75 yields -3.45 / 8.31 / 9.04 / 8.45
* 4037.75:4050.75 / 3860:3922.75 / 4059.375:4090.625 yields -0.76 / 8.16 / 9.14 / 8.72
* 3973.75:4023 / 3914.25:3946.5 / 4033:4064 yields -1.78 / 7.57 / 8.72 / 9.04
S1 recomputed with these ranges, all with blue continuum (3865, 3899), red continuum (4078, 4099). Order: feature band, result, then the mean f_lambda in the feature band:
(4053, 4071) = -1.7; 8.89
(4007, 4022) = -1.6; 8.93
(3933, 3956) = 1.7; 7.43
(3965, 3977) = 2.0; 6.73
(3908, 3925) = -1.4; 8.66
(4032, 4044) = -1.9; 9.4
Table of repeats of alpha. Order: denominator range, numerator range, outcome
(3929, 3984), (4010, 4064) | 1.25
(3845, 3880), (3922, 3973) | 0.86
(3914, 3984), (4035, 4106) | 1.16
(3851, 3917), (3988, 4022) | 1.12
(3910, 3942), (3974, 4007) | 1.13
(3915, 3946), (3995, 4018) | 1.18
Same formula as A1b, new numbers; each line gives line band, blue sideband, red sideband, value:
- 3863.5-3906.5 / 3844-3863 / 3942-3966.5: -0.01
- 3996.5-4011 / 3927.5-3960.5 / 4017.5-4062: -0.06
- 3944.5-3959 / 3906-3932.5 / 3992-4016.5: 0.08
